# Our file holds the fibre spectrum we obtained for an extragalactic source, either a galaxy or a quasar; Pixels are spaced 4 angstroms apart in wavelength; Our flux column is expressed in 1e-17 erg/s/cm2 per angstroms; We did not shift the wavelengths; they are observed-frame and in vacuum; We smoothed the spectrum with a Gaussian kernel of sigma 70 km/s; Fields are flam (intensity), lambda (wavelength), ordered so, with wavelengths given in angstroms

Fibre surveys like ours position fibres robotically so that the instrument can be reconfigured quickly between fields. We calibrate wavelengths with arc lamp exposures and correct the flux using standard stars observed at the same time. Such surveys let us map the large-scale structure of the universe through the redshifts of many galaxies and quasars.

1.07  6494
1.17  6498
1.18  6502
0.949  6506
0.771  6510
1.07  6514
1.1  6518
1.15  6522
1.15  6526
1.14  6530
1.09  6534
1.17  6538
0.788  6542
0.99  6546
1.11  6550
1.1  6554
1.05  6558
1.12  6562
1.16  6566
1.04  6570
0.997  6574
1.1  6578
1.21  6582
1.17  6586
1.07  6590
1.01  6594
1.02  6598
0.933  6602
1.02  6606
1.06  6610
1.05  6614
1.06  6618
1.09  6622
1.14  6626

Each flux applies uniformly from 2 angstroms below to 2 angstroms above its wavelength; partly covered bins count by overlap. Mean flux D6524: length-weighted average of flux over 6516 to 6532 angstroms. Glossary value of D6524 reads 1.14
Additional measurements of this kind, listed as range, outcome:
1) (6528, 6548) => 1.04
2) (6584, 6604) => 1.04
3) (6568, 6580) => 1.05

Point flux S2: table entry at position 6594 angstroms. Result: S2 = 1.01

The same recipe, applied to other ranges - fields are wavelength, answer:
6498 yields 1.17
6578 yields 1.1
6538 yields 1.17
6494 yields 1.07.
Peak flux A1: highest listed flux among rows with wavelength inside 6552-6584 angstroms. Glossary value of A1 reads 1.21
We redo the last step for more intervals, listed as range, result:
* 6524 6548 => 1.17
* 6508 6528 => 1.15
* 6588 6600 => 1.07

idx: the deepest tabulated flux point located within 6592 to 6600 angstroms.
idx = 1.01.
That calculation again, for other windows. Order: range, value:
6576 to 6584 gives 1.1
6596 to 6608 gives 0.933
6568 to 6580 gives 0.997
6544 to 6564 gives 0.99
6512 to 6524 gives 1.07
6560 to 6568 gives 1.12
